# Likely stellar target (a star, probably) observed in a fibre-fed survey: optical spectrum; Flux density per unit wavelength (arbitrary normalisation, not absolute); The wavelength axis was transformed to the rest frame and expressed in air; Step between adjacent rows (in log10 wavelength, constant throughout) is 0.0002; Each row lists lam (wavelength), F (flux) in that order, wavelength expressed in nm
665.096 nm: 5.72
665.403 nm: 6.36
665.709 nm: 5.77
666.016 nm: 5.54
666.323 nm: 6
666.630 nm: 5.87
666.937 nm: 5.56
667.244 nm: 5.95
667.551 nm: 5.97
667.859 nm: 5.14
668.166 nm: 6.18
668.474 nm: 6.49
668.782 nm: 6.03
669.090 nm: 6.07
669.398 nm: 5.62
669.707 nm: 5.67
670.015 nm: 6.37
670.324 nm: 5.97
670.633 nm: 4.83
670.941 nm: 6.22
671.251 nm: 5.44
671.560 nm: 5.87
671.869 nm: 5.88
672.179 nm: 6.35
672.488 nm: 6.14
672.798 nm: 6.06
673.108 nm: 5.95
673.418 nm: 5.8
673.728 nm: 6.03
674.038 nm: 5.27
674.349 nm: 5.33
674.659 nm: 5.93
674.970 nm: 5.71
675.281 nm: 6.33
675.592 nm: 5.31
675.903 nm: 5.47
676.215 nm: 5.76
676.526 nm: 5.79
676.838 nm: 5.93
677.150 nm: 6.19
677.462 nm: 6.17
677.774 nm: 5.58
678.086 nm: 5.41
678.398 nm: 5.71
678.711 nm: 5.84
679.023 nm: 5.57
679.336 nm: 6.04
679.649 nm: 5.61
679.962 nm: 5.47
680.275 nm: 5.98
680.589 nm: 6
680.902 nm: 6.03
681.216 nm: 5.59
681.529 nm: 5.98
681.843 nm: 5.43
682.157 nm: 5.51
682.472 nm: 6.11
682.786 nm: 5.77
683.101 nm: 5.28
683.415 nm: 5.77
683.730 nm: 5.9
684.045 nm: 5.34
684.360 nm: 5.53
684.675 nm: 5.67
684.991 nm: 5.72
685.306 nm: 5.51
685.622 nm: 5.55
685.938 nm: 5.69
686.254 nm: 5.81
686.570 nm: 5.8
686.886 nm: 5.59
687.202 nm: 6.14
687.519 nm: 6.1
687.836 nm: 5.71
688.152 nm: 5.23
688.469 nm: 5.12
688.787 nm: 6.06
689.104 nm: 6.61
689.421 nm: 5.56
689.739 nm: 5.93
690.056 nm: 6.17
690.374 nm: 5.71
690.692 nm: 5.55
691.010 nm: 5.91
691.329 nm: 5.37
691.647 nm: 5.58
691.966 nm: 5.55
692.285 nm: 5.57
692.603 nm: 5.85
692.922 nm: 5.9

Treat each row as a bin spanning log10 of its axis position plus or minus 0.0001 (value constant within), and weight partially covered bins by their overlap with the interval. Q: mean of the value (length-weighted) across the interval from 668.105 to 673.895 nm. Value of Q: 5.94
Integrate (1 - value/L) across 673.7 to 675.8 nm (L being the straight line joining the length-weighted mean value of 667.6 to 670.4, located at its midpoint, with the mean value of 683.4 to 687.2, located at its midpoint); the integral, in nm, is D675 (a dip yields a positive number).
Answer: 0.063 nm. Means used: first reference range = 5.95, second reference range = 5.67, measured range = 5.68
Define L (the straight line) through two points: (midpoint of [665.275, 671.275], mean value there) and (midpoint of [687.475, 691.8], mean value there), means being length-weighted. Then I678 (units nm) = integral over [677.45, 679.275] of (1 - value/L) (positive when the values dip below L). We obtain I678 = 0.035 nm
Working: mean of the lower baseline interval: 5.86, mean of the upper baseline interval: 5.75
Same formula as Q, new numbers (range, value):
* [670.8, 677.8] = 5.85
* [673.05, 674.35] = 5.7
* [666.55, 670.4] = 5.91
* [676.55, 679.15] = 5.8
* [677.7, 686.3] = 5.69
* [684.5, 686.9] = 5.67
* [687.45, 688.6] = 5.51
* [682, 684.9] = 5.65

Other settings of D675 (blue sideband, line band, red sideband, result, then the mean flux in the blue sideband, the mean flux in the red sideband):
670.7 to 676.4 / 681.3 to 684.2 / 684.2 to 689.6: 0.04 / 5.81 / 5.73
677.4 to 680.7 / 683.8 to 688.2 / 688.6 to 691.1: 0.13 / 5.75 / 5.93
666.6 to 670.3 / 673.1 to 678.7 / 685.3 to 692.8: 0.09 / 5.91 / 5.74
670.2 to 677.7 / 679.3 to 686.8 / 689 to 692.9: 0.12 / 5.82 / 5.77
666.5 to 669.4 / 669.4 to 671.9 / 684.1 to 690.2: 0.05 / 5.9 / 5.76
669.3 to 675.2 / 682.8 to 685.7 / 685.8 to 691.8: 0.09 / 5.82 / 5.77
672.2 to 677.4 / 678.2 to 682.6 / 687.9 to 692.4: 0.01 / 5.83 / 5.71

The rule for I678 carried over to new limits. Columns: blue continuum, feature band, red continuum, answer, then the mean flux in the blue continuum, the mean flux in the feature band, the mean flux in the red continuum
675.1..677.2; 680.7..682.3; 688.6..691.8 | 0.03 nm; 5.8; 5.72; 5.84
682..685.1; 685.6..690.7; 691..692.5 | -0.17 nm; 5.66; 5.8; 5.57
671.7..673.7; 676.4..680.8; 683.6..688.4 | 0.05 nm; 6.03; 5.81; 5.67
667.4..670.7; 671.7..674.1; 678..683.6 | -0.05 nm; 5.87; 5.96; 5.73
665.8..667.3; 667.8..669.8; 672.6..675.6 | -0.05 nm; 5.77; 5.93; 5.8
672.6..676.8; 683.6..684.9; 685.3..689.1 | 0.03 nm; 5.76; 5.61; 5.74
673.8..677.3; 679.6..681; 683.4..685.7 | -0.04 nm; 5.73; 5.83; 5.62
